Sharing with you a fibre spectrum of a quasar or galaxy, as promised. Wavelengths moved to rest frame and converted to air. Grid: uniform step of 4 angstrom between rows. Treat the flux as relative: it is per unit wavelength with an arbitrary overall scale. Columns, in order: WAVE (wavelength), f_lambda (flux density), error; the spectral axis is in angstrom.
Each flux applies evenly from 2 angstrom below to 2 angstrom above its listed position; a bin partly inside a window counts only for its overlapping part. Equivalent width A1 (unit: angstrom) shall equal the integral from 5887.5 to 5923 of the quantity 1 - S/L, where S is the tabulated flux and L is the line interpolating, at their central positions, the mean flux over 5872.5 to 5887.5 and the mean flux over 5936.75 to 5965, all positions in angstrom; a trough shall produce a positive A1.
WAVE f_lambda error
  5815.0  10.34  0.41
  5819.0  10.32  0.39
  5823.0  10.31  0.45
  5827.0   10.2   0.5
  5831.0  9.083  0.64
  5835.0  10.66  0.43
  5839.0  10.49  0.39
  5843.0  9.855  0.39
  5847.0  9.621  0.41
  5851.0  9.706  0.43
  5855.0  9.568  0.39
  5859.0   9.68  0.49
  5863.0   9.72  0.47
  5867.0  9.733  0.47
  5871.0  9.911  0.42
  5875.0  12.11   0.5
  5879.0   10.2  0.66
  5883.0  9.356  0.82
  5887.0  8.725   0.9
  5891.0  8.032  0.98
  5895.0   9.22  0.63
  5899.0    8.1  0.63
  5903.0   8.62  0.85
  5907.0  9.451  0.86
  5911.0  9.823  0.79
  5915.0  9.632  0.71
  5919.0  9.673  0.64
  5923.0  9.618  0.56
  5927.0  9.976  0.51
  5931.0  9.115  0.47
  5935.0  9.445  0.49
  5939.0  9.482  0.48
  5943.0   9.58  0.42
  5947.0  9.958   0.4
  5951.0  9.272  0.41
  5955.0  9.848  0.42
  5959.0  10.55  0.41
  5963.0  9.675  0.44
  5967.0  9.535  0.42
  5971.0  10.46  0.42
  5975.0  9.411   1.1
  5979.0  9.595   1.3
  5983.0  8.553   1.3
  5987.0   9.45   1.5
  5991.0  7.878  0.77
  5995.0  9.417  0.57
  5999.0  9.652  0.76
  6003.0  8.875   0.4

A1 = 3.4 angstrom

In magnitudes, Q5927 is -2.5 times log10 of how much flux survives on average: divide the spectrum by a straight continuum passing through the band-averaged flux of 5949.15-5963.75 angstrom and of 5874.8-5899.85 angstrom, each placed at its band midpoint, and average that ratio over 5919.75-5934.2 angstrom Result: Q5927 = 0.00 mag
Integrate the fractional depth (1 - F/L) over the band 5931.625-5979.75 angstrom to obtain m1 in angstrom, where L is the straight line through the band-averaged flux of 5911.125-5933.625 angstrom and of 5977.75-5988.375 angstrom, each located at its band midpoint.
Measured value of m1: -1.84 angstrom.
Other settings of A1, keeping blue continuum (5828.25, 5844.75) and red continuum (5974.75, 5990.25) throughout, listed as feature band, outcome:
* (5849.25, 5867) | 0.40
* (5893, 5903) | 1.03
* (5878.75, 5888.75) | 0.44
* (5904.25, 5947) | -0.47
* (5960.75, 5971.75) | -0.74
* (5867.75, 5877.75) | -1.00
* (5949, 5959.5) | -0.56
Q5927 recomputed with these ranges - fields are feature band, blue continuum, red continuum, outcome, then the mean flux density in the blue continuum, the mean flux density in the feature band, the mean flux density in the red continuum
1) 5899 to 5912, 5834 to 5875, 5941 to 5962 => 0.095 mag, 9.98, 9.07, 9.83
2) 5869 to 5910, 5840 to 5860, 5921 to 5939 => 0.028 mag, 9.73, 9.38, 9.53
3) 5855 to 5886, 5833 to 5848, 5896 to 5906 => -0.073 mag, 10.2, 10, 8.56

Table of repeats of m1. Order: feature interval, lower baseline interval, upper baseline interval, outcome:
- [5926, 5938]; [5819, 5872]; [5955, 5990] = 0.3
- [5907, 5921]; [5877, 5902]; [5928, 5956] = -0.7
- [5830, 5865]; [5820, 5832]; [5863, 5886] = 0.7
